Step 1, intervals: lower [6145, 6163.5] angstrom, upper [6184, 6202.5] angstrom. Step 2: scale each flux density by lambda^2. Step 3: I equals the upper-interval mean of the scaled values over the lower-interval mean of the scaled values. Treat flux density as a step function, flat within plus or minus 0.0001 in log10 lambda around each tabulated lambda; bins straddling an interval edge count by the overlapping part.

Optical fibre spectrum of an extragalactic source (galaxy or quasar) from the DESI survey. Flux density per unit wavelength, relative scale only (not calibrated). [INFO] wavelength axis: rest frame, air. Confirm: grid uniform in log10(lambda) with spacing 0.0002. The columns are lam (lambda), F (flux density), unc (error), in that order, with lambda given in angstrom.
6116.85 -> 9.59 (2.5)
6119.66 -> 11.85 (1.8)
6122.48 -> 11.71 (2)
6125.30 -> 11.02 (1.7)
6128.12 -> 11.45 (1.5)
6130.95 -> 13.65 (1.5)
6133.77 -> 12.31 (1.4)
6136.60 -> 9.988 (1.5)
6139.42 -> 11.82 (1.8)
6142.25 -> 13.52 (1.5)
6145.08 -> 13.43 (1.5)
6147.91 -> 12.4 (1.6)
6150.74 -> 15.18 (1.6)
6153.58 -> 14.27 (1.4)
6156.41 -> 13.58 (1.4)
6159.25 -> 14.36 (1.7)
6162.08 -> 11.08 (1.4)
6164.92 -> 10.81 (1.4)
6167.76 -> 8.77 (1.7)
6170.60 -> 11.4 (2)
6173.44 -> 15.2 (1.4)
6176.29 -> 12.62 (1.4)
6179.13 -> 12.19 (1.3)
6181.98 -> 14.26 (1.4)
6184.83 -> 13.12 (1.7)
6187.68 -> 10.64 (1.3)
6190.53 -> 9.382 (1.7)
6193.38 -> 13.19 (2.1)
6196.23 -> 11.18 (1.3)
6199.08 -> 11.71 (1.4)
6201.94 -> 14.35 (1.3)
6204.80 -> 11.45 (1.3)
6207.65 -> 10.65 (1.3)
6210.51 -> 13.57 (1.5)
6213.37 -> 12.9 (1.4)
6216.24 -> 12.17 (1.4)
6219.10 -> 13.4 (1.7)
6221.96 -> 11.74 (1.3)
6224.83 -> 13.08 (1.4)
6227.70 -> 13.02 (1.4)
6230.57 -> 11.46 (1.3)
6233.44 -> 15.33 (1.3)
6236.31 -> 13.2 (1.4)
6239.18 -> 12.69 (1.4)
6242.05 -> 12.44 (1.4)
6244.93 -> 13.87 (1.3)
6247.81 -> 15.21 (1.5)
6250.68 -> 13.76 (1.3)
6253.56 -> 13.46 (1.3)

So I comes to 0.89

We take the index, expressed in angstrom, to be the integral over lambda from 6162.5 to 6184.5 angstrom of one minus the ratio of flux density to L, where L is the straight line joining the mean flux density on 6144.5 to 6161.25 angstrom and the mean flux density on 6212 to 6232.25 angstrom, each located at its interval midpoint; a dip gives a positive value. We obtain 2.0 angstrom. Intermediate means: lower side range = 13.8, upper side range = 12.6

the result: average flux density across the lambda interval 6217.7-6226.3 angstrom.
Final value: 12.7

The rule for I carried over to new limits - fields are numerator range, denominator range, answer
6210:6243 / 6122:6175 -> 1.06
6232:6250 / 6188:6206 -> 1.18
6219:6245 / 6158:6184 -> 1.07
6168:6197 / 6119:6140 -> 1.06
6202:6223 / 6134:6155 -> 0.98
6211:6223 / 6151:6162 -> 0.93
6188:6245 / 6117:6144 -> 1.08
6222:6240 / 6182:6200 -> 1.12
